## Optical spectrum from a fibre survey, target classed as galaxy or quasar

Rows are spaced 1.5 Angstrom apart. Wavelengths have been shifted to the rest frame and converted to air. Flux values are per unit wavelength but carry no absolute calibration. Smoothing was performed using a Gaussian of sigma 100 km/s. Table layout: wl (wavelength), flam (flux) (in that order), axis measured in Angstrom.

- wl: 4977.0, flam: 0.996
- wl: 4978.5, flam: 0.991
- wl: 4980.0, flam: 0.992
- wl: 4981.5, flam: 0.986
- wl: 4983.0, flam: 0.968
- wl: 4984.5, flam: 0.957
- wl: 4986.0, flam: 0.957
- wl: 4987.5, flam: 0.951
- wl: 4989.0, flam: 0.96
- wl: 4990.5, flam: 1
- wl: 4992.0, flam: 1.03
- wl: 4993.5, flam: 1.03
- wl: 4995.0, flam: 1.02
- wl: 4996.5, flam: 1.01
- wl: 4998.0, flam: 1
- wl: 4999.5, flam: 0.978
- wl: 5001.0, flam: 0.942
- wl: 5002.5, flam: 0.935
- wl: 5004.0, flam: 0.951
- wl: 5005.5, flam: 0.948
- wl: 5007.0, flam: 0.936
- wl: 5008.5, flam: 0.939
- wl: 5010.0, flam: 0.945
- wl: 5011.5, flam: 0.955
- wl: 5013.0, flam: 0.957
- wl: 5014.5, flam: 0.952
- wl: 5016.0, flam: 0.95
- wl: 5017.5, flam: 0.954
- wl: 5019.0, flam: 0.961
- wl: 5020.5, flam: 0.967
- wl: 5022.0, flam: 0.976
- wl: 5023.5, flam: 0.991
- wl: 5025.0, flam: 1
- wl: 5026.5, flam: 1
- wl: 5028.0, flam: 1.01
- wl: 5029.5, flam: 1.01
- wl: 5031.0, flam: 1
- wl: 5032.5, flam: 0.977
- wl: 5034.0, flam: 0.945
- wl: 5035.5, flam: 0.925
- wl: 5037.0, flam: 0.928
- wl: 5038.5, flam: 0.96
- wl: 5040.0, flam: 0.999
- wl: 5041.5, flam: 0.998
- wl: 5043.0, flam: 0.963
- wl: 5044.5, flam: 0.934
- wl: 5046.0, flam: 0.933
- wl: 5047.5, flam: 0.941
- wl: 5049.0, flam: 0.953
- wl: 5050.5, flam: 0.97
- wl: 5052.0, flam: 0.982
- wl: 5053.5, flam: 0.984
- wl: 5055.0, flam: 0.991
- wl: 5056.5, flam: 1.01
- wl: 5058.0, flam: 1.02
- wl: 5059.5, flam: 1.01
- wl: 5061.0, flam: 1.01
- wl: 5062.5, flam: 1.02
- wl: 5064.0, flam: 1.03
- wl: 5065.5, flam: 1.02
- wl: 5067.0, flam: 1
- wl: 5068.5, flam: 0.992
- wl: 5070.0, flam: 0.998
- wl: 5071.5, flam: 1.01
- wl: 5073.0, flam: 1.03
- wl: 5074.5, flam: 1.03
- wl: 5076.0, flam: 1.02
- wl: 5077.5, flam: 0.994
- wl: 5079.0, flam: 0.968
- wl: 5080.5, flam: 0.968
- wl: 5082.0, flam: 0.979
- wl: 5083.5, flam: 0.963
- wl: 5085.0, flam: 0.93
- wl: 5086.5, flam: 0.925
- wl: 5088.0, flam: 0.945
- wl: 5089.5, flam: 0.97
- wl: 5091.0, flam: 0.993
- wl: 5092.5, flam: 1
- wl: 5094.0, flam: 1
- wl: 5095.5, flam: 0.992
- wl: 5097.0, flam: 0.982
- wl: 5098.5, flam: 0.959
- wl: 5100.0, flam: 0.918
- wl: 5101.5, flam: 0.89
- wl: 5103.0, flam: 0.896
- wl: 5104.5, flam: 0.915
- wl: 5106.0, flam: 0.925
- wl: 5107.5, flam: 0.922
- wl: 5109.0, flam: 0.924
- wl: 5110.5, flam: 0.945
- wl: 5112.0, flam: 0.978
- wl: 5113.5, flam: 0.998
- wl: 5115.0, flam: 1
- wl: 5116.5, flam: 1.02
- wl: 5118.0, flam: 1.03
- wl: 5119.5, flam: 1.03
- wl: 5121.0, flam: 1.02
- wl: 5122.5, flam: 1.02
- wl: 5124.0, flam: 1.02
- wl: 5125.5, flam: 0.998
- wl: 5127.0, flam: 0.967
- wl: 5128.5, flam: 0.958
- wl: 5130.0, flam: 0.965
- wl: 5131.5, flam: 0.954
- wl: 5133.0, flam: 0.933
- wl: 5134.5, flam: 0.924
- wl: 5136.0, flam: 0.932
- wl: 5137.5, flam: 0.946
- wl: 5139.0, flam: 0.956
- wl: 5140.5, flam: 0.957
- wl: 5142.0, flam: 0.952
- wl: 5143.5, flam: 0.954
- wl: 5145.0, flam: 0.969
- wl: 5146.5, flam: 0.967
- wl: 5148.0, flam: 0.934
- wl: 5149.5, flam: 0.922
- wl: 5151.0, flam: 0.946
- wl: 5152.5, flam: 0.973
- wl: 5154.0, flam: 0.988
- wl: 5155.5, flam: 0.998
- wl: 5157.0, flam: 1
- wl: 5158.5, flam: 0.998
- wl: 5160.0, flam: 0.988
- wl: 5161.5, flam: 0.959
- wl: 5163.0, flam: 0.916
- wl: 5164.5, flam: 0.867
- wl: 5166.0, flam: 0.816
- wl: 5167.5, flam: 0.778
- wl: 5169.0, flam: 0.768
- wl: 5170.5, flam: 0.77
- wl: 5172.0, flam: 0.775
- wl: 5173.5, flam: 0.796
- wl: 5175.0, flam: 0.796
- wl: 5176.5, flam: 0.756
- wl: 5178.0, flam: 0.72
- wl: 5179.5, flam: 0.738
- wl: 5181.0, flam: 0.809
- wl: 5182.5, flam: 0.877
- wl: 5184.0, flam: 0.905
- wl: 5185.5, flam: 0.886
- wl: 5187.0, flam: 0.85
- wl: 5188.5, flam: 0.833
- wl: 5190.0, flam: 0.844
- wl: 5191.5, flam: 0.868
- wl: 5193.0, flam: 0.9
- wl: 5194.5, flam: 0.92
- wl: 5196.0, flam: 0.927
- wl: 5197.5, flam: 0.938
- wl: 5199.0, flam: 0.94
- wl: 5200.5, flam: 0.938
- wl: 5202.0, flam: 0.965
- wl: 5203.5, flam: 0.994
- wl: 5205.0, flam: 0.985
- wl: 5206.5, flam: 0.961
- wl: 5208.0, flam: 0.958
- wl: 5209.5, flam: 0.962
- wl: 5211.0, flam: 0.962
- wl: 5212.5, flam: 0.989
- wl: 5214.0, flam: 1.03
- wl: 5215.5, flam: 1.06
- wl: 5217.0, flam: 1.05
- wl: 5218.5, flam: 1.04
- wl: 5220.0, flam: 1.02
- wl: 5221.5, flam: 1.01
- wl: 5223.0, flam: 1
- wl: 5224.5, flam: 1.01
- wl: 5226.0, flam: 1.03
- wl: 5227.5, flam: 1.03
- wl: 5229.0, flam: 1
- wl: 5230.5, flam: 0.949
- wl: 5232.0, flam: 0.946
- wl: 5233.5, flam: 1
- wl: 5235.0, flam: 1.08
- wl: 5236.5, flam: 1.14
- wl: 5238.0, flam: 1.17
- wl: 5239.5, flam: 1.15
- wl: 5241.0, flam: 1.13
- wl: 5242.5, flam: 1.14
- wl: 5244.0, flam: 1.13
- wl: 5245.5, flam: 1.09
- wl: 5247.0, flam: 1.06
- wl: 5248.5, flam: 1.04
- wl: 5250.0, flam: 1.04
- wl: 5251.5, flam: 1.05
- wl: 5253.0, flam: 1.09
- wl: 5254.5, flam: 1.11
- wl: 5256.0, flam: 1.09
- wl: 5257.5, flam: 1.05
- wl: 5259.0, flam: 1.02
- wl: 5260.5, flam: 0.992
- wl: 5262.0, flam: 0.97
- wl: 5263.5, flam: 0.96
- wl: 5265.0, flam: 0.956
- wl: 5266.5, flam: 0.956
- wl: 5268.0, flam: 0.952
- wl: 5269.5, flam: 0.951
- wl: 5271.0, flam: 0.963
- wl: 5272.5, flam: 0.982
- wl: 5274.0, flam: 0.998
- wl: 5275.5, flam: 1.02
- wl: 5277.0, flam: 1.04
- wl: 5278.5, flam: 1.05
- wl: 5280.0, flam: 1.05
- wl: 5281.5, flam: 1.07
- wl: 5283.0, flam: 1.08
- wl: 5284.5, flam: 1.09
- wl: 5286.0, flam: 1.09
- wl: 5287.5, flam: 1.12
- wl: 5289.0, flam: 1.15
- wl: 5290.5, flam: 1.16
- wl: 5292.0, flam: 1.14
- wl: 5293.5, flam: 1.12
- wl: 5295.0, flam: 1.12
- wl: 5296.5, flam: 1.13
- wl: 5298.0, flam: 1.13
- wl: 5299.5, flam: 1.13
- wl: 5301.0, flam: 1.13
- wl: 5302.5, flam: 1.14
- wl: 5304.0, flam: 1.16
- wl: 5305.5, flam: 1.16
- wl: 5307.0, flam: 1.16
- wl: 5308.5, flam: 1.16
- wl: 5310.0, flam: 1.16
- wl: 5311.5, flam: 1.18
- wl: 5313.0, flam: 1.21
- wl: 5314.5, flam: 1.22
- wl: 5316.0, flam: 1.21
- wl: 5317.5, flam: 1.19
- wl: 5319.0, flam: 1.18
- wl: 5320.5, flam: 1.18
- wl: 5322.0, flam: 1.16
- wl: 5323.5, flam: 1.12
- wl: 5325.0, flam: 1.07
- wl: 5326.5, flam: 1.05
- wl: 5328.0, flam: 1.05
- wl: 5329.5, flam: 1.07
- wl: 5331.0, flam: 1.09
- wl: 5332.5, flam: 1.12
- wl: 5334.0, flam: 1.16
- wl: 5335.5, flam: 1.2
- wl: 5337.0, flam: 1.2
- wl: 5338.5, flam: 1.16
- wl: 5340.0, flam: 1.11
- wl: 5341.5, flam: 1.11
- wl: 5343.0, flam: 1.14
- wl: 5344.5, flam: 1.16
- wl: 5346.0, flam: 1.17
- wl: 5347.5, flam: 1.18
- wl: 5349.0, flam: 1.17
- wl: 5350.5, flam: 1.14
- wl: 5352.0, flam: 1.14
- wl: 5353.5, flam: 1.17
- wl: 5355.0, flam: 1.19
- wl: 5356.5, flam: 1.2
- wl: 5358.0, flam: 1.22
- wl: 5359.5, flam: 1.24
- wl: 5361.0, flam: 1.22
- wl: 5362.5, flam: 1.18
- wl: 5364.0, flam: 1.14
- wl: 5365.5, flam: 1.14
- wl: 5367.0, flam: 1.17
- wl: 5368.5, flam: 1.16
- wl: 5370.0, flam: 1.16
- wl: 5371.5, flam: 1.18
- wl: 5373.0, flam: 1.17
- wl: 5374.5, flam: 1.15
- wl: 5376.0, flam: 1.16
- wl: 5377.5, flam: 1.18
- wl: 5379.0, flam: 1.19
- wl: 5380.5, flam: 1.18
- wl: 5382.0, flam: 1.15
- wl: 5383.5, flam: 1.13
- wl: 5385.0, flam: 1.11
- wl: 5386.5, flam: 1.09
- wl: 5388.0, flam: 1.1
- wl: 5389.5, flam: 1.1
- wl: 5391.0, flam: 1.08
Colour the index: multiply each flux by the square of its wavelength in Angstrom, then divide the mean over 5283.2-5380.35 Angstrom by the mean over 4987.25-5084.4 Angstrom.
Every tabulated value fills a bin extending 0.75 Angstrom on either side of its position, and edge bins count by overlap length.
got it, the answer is 1.32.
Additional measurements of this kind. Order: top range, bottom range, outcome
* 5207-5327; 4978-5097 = 1.20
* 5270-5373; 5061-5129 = 1.26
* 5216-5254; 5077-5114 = 1.17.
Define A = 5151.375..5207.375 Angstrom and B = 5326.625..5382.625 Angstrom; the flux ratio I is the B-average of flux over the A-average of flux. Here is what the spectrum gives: 1.31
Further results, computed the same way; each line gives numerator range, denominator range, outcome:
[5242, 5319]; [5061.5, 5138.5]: 1.11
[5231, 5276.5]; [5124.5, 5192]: 1.16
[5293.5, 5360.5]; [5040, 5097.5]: 1.17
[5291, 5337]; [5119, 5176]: 1.23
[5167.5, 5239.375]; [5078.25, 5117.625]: 0.97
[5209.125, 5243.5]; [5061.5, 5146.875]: 1.07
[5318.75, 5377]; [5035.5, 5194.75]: 1.22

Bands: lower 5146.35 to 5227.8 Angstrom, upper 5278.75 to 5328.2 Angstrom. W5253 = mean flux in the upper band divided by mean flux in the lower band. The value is 1.23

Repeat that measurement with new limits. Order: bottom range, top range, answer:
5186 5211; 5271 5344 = 1.21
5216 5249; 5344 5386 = 1.11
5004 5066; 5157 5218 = 0.92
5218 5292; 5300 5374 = 1.11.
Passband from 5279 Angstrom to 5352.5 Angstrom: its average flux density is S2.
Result 1.14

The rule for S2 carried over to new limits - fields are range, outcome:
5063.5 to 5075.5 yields 1.01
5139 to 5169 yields 0.937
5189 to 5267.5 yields 1.01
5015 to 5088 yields 0.981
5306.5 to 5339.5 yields 1.15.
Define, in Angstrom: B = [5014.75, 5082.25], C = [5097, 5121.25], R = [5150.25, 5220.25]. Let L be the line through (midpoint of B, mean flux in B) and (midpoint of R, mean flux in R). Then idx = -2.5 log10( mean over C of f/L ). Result -0.01 mag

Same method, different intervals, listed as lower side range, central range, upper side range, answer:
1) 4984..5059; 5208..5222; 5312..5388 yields 0.073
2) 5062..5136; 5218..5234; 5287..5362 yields 0.076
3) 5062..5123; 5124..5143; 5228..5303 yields 0.047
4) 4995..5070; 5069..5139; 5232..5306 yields 0.036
